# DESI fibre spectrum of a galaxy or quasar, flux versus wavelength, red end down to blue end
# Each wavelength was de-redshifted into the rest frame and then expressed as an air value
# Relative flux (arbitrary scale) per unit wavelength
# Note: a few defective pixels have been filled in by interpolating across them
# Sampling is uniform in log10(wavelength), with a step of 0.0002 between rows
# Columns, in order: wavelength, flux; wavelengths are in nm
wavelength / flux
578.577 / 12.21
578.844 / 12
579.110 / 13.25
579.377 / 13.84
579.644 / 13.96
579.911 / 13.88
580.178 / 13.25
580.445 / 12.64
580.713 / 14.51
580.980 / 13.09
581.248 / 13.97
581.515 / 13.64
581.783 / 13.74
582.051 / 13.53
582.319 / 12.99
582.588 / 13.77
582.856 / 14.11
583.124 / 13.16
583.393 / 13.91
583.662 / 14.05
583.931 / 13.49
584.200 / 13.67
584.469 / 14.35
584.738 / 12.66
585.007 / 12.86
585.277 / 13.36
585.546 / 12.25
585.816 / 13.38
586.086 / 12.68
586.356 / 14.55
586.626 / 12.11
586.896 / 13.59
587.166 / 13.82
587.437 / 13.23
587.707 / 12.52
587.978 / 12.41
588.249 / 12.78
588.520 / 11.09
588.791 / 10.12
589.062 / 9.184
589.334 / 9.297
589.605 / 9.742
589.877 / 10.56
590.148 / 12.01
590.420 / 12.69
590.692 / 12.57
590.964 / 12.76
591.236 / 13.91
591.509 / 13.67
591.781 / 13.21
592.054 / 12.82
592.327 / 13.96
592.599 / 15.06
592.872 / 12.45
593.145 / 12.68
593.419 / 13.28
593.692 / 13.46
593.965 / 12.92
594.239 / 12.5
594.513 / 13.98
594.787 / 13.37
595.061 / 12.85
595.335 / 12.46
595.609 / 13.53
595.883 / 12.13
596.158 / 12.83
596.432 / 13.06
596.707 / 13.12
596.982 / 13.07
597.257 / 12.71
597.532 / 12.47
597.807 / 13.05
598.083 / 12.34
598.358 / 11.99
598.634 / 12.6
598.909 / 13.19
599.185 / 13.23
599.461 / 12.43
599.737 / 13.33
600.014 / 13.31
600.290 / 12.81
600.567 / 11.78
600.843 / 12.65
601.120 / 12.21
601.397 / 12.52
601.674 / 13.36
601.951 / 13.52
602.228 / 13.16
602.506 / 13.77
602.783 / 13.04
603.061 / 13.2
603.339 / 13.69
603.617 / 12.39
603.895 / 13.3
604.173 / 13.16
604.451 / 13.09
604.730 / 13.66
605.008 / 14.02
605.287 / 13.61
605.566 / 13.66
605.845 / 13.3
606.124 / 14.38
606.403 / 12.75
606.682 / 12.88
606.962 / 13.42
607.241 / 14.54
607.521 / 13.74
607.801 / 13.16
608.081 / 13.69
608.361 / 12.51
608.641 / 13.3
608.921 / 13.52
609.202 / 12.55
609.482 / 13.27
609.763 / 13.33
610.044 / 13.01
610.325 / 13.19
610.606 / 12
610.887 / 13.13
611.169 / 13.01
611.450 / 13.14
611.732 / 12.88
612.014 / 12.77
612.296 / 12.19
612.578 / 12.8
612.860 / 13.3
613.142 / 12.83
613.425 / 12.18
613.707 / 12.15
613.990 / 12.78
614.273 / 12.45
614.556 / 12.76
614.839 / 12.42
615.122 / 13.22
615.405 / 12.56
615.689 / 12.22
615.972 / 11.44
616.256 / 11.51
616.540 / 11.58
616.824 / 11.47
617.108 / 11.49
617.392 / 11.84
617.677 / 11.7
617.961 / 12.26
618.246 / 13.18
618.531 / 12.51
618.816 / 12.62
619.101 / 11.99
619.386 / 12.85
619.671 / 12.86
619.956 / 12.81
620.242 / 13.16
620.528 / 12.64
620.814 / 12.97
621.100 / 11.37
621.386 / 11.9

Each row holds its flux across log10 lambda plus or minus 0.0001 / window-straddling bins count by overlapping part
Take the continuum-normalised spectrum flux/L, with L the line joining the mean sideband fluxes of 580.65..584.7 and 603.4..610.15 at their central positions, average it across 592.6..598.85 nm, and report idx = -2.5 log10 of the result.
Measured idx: 0.05 mag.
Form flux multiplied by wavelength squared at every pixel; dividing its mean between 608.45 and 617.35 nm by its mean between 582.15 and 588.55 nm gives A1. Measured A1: 1.04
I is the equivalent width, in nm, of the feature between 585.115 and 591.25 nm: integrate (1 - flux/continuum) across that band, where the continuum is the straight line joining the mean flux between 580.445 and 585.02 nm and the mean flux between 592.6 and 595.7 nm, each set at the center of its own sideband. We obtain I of 0.56 nm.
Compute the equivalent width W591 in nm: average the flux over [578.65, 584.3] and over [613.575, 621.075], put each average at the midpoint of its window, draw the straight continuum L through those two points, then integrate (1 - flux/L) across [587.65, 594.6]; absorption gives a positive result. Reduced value 0.45 nm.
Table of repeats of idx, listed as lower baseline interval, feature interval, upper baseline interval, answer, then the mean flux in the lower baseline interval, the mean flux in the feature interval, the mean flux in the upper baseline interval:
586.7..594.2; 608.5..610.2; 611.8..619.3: -0.069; 12.4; 13.2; 12.3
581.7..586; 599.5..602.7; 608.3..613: 0.016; 13.4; 12.9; 12.9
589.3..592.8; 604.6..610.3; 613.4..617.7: -0.096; 12.6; 13.4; 12.1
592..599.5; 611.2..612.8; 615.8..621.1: -0.029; 13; 12.8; 12.2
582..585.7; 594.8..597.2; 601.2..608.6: 0.040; 13.4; 12.9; 13.4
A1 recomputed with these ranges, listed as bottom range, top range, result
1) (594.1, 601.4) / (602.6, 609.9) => 1.07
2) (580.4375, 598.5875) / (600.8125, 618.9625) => 1.07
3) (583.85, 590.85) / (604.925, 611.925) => 1.15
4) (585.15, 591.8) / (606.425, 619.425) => 1.12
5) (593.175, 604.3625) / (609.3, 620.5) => 1.02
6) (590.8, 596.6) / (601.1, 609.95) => 1.05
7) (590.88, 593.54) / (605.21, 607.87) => 1.06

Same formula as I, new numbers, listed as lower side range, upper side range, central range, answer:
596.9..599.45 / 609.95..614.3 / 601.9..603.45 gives -0.08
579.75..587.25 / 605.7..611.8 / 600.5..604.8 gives 0.08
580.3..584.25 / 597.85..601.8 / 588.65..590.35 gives 0.38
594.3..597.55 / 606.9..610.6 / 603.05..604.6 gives 0.00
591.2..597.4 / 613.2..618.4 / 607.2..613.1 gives -0.30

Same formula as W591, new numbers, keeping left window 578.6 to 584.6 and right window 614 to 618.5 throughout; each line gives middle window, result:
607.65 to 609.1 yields -0.086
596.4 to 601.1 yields 0.042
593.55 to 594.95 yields -0.020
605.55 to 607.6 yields -0.167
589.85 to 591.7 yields 0.063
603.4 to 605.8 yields -0.140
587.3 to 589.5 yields 0.328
